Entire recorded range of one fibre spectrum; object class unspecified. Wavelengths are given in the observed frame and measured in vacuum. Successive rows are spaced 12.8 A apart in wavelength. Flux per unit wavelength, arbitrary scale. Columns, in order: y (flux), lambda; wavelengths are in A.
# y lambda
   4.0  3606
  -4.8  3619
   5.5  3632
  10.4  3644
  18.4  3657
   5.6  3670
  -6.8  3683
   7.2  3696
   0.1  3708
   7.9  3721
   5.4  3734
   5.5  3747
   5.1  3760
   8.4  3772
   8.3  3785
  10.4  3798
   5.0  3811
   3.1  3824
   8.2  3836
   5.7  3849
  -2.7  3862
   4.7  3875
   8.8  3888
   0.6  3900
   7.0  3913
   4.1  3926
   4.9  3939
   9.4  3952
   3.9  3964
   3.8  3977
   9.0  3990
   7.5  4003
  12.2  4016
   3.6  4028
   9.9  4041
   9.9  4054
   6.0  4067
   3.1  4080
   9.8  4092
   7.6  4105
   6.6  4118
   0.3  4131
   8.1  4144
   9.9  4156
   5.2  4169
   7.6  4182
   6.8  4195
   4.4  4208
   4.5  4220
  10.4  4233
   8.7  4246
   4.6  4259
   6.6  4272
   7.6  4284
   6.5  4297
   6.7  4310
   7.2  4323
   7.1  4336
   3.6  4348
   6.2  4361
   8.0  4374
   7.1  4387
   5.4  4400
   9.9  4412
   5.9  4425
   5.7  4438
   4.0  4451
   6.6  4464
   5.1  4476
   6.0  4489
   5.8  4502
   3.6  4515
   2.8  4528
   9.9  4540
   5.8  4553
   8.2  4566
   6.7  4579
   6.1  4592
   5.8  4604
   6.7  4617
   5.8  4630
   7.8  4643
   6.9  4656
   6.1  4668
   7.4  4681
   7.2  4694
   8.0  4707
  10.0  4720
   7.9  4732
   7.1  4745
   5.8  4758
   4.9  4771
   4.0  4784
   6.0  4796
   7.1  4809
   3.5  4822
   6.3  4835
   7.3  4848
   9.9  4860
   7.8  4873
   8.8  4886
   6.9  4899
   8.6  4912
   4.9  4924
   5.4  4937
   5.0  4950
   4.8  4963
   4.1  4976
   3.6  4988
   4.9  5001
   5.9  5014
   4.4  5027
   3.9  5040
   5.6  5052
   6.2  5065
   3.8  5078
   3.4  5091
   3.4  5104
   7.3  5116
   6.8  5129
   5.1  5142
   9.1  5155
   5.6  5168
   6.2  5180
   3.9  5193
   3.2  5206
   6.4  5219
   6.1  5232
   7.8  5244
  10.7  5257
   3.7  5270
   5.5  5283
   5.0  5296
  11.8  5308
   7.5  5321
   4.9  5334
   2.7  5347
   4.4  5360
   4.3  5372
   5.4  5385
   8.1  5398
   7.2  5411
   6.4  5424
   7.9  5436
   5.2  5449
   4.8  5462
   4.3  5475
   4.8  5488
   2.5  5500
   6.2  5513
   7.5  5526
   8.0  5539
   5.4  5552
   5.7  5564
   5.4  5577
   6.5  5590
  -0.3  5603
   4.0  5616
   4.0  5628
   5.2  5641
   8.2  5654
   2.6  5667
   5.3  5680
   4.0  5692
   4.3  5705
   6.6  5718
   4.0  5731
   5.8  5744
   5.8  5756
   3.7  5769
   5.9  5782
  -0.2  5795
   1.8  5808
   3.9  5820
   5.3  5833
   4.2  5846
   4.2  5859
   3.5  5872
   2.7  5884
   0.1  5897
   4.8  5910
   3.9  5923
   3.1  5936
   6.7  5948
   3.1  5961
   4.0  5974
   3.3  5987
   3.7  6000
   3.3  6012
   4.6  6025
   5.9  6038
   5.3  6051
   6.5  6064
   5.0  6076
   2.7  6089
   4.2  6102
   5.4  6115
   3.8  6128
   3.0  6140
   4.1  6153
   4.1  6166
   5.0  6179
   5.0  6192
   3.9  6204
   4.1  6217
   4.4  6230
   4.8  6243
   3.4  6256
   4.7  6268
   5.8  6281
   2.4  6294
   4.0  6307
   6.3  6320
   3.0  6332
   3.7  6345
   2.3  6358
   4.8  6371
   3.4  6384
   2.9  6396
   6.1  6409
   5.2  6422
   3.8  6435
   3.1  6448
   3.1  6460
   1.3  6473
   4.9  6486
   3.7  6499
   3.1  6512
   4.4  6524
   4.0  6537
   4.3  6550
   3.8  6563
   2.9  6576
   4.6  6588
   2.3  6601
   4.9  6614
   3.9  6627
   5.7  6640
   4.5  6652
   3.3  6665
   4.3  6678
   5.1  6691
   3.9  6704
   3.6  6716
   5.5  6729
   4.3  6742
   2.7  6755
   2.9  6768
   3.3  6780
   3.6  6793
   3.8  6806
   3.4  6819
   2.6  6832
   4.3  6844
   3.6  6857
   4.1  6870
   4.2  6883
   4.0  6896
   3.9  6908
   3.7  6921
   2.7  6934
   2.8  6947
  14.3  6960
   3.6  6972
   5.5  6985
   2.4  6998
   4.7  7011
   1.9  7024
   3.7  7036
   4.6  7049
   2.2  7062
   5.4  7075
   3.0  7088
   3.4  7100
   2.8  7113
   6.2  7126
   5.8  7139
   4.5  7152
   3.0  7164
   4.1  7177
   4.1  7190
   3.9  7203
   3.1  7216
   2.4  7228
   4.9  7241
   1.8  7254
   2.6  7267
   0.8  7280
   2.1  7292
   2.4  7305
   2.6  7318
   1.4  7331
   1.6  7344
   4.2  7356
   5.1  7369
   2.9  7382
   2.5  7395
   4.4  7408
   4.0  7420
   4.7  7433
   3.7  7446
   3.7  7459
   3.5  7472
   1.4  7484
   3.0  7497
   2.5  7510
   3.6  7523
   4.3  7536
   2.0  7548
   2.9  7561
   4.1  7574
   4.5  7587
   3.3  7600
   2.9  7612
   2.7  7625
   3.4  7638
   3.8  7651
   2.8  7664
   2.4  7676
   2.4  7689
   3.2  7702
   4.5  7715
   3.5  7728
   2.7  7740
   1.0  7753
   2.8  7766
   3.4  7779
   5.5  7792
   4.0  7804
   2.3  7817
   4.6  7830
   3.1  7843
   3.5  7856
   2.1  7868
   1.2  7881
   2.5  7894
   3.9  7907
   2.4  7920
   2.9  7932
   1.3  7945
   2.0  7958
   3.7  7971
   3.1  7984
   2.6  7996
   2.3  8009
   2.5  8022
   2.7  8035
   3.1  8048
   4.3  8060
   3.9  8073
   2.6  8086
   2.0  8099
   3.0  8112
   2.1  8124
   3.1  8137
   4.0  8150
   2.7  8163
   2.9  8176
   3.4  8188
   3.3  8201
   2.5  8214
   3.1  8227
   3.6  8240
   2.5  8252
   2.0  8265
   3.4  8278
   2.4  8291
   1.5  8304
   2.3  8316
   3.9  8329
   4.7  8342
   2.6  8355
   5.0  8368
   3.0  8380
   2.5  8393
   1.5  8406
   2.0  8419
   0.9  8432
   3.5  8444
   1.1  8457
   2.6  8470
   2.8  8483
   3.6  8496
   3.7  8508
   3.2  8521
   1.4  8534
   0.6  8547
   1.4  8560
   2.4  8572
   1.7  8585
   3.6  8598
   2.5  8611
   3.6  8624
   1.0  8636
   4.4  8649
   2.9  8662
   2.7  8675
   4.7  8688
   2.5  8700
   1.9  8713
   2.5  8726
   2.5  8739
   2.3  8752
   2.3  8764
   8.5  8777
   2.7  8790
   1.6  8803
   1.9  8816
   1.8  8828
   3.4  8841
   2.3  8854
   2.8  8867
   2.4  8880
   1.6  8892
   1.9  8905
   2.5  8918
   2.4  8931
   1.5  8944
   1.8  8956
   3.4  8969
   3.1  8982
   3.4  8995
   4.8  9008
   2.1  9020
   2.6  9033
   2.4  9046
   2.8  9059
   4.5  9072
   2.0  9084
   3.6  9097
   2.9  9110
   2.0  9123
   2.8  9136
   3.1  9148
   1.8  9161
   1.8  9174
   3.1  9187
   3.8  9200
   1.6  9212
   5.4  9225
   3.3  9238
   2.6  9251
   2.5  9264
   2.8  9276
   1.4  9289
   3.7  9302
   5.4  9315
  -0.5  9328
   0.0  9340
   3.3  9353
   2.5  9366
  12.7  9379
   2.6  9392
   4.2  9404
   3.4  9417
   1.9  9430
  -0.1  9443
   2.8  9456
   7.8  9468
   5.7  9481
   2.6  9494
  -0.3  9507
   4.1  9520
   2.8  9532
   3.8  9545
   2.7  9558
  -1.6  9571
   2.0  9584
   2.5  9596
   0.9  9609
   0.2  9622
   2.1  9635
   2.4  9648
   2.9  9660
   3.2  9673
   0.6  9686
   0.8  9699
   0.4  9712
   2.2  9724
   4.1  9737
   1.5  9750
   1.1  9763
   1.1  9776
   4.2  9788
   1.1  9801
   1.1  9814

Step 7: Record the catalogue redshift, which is 0.06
